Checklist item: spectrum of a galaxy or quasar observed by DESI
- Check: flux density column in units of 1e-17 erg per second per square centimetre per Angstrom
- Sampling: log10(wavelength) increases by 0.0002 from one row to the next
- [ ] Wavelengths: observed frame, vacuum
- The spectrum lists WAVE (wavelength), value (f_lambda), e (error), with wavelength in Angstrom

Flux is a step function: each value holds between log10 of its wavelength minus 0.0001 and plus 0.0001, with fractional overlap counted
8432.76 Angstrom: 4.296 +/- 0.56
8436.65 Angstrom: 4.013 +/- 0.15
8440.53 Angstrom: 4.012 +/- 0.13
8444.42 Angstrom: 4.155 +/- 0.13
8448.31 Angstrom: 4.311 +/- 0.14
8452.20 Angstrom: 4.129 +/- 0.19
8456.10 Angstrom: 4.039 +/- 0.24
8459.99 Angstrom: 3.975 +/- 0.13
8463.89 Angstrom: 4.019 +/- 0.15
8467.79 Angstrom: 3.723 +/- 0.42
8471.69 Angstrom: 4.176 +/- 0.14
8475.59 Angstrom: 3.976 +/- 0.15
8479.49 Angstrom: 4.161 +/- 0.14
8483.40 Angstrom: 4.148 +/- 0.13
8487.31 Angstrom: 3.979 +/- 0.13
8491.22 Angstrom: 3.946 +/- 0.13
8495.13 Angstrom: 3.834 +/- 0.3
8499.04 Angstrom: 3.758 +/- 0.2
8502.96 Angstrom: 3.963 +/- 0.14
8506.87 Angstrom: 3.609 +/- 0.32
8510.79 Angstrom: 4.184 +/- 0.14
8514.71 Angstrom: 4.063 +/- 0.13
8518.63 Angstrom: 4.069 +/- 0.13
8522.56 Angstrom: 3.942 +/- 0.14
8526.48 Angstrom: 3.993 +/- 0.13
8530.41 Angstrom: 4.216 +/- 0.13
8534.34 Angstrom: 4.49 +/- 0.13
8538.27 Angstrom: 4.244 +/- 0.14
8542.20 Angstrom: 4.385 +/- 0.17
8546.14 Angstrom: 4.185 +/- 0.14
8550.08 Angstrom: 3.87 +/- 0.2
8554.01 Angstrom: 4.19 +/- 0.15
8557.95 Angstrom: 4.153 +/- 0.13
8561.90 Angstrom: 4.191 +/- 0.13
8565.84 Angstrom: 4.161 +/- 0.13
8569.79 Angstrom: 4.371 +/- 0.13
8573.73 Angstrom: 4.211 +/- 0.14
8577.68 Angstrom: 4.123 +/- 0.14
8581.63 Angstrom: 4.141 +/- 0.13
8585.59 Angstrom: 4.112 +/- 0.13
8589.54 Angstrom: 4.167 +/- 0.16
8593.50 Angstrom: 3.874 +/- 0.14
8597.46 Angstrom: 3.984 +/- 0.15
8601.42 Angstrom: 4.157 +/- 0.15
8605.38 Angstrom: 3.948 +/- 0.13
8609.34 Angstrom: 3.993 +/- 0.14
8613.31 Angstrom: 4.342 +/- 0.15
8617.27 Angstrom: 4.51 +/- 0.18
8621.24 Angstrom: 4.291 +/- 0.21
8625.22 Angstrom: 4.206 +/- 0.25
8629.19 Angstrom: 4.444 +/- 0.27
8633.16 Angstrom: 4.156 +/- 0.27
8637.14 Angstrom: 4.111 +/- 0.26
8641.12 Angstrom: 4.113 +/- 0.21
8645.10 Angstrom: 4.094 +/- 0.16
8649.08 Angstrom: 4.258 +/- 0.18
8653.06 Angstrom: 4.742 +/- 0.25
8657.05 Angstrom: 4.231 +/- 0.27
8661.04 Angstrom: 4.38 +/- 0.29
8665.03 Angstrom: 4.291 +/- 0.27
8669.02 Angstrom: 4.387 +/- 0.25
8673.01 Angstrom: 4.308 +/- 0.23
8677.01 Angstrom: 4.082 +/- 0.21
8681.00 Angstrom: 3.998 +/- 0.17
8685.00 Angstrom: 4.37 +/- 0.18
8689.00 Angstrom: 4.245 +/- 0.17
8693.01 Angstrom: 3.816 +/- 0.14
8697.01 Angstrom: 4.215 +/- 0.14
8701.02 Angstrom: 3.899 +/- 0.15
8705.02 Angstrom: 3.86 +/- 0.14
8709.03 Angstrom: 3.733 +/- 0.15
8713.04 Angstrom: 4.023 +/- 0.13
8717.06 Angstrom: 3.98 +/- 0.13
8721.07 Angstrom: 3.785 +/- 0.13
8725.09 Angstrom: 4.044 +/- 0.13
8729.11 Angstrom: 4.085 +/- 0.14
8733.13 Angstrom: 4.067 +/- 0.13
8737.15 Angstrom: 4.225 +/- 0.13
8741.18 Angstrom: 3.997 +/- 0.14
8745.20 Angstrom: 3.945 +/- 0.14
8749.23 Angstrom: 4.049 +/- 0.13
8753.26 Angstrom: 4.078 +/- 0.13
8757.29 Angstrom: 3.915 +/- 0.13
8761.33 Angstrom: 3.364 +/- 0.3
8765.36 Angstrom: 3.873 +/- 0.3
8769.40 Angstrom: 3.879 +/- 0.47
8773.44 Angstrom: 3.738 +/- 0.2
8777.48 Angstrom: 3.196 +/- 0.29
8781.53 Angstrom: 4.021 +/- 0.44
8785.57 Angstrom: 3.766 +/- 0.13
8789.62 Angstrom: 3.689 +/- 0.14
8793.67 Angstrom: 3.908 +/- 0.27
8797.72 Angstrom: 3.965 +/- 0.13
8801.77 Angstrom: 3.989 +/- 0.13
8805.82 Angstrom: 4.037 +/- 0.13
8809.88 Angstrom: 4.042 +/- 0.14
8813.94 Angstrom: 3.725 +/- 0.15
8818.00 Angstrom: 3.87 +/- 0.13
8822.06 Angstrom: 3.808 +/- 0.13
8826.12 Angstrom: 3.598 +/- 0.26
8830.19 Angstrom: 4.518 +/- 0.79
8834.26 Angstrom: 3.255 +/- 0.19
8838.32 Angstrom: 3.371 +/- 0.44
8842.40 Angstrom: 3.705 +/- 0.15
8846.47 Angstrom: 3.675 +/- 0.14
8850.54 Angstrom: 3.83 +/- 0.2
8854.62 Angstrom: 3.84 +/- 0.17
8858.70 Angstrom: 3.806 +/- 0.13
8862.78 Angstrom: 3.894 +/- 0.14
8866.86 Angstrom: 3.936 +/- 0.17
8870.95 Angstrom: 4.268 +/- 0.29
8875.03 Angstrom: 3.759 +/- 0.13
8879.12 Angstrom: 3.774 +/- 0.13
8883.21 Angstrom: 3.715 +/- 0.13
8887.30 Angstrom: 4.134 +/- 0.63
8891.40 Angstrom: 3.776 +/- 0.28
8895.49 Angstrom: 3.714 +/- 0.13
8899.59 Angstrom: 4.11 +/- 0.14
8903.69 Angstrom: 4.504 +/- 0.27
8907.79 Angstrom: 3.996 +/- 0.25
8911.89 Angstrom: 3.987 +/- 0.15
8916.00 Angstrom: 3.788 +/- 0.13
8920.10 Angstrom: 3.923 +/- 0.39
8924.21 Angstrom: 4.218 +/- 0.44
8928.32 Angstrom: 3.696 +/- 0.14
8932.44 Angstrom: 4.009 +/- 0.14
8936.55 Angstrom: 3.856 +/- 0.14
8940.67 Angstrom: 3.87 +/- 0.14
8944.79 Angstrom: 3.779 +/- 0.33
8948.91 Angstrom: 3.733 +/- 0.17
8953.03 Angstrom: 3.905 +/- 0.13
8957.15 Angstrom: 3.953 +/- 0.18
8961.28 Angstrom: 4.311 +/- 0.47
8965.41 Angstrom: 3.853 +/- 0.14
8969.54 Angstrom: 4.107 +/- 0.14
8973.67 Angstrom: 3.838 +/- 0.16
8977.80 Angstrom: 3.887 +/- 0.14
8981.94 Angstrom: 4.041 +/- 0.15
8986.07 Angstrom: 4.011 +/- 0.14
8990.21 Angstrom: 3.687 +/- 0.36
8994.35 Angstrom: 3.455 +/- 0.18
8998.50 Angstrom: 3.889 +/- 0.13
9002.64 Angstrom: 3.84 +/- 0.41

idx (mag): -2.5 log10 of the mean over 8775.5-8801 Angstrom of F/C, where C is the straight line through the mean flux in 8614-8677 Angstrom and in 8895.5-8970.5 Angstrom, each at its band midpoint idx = 0.10 mag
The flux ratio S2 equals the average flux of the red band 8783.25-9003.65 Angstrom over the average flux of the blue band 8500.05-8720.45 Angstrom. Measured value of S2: 0.94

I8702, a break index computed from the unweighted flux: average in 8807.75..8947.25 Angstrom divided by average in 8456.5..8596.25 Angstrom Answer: 1.0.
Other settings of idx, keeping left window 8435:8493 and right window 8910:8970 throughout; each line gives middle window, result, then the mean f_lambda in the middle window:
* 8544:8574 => -0.037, 4.17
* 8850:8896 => 0.019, 3.88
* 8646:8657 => -0.106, 4.41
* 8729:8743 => -0.031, 4.1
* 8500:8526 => 0.020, 3.97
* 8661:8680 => -0.071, 4.27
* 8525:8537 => -0.055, 4.24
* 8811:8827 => 0.051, 3.78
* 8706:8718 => 0.024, 3.9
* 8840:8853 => 0.063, 3.73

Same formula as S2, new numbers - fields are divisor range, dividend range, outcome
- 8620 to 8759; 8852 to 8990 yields 0.95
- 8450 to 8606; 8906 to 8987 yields 0.97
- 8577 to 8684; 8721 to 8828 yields 0.92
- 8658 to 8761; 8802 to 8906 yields 0.95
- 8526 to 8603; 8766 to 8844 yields 0.91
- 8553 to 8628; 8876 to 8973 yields 0.95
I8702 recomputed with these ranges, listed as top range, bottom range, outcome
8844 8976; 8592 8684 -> 0.93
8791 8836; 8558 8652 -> 0.93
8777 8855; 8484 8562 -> 0.94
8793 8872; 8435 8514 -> 0.96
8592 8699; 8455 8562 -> 1.04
